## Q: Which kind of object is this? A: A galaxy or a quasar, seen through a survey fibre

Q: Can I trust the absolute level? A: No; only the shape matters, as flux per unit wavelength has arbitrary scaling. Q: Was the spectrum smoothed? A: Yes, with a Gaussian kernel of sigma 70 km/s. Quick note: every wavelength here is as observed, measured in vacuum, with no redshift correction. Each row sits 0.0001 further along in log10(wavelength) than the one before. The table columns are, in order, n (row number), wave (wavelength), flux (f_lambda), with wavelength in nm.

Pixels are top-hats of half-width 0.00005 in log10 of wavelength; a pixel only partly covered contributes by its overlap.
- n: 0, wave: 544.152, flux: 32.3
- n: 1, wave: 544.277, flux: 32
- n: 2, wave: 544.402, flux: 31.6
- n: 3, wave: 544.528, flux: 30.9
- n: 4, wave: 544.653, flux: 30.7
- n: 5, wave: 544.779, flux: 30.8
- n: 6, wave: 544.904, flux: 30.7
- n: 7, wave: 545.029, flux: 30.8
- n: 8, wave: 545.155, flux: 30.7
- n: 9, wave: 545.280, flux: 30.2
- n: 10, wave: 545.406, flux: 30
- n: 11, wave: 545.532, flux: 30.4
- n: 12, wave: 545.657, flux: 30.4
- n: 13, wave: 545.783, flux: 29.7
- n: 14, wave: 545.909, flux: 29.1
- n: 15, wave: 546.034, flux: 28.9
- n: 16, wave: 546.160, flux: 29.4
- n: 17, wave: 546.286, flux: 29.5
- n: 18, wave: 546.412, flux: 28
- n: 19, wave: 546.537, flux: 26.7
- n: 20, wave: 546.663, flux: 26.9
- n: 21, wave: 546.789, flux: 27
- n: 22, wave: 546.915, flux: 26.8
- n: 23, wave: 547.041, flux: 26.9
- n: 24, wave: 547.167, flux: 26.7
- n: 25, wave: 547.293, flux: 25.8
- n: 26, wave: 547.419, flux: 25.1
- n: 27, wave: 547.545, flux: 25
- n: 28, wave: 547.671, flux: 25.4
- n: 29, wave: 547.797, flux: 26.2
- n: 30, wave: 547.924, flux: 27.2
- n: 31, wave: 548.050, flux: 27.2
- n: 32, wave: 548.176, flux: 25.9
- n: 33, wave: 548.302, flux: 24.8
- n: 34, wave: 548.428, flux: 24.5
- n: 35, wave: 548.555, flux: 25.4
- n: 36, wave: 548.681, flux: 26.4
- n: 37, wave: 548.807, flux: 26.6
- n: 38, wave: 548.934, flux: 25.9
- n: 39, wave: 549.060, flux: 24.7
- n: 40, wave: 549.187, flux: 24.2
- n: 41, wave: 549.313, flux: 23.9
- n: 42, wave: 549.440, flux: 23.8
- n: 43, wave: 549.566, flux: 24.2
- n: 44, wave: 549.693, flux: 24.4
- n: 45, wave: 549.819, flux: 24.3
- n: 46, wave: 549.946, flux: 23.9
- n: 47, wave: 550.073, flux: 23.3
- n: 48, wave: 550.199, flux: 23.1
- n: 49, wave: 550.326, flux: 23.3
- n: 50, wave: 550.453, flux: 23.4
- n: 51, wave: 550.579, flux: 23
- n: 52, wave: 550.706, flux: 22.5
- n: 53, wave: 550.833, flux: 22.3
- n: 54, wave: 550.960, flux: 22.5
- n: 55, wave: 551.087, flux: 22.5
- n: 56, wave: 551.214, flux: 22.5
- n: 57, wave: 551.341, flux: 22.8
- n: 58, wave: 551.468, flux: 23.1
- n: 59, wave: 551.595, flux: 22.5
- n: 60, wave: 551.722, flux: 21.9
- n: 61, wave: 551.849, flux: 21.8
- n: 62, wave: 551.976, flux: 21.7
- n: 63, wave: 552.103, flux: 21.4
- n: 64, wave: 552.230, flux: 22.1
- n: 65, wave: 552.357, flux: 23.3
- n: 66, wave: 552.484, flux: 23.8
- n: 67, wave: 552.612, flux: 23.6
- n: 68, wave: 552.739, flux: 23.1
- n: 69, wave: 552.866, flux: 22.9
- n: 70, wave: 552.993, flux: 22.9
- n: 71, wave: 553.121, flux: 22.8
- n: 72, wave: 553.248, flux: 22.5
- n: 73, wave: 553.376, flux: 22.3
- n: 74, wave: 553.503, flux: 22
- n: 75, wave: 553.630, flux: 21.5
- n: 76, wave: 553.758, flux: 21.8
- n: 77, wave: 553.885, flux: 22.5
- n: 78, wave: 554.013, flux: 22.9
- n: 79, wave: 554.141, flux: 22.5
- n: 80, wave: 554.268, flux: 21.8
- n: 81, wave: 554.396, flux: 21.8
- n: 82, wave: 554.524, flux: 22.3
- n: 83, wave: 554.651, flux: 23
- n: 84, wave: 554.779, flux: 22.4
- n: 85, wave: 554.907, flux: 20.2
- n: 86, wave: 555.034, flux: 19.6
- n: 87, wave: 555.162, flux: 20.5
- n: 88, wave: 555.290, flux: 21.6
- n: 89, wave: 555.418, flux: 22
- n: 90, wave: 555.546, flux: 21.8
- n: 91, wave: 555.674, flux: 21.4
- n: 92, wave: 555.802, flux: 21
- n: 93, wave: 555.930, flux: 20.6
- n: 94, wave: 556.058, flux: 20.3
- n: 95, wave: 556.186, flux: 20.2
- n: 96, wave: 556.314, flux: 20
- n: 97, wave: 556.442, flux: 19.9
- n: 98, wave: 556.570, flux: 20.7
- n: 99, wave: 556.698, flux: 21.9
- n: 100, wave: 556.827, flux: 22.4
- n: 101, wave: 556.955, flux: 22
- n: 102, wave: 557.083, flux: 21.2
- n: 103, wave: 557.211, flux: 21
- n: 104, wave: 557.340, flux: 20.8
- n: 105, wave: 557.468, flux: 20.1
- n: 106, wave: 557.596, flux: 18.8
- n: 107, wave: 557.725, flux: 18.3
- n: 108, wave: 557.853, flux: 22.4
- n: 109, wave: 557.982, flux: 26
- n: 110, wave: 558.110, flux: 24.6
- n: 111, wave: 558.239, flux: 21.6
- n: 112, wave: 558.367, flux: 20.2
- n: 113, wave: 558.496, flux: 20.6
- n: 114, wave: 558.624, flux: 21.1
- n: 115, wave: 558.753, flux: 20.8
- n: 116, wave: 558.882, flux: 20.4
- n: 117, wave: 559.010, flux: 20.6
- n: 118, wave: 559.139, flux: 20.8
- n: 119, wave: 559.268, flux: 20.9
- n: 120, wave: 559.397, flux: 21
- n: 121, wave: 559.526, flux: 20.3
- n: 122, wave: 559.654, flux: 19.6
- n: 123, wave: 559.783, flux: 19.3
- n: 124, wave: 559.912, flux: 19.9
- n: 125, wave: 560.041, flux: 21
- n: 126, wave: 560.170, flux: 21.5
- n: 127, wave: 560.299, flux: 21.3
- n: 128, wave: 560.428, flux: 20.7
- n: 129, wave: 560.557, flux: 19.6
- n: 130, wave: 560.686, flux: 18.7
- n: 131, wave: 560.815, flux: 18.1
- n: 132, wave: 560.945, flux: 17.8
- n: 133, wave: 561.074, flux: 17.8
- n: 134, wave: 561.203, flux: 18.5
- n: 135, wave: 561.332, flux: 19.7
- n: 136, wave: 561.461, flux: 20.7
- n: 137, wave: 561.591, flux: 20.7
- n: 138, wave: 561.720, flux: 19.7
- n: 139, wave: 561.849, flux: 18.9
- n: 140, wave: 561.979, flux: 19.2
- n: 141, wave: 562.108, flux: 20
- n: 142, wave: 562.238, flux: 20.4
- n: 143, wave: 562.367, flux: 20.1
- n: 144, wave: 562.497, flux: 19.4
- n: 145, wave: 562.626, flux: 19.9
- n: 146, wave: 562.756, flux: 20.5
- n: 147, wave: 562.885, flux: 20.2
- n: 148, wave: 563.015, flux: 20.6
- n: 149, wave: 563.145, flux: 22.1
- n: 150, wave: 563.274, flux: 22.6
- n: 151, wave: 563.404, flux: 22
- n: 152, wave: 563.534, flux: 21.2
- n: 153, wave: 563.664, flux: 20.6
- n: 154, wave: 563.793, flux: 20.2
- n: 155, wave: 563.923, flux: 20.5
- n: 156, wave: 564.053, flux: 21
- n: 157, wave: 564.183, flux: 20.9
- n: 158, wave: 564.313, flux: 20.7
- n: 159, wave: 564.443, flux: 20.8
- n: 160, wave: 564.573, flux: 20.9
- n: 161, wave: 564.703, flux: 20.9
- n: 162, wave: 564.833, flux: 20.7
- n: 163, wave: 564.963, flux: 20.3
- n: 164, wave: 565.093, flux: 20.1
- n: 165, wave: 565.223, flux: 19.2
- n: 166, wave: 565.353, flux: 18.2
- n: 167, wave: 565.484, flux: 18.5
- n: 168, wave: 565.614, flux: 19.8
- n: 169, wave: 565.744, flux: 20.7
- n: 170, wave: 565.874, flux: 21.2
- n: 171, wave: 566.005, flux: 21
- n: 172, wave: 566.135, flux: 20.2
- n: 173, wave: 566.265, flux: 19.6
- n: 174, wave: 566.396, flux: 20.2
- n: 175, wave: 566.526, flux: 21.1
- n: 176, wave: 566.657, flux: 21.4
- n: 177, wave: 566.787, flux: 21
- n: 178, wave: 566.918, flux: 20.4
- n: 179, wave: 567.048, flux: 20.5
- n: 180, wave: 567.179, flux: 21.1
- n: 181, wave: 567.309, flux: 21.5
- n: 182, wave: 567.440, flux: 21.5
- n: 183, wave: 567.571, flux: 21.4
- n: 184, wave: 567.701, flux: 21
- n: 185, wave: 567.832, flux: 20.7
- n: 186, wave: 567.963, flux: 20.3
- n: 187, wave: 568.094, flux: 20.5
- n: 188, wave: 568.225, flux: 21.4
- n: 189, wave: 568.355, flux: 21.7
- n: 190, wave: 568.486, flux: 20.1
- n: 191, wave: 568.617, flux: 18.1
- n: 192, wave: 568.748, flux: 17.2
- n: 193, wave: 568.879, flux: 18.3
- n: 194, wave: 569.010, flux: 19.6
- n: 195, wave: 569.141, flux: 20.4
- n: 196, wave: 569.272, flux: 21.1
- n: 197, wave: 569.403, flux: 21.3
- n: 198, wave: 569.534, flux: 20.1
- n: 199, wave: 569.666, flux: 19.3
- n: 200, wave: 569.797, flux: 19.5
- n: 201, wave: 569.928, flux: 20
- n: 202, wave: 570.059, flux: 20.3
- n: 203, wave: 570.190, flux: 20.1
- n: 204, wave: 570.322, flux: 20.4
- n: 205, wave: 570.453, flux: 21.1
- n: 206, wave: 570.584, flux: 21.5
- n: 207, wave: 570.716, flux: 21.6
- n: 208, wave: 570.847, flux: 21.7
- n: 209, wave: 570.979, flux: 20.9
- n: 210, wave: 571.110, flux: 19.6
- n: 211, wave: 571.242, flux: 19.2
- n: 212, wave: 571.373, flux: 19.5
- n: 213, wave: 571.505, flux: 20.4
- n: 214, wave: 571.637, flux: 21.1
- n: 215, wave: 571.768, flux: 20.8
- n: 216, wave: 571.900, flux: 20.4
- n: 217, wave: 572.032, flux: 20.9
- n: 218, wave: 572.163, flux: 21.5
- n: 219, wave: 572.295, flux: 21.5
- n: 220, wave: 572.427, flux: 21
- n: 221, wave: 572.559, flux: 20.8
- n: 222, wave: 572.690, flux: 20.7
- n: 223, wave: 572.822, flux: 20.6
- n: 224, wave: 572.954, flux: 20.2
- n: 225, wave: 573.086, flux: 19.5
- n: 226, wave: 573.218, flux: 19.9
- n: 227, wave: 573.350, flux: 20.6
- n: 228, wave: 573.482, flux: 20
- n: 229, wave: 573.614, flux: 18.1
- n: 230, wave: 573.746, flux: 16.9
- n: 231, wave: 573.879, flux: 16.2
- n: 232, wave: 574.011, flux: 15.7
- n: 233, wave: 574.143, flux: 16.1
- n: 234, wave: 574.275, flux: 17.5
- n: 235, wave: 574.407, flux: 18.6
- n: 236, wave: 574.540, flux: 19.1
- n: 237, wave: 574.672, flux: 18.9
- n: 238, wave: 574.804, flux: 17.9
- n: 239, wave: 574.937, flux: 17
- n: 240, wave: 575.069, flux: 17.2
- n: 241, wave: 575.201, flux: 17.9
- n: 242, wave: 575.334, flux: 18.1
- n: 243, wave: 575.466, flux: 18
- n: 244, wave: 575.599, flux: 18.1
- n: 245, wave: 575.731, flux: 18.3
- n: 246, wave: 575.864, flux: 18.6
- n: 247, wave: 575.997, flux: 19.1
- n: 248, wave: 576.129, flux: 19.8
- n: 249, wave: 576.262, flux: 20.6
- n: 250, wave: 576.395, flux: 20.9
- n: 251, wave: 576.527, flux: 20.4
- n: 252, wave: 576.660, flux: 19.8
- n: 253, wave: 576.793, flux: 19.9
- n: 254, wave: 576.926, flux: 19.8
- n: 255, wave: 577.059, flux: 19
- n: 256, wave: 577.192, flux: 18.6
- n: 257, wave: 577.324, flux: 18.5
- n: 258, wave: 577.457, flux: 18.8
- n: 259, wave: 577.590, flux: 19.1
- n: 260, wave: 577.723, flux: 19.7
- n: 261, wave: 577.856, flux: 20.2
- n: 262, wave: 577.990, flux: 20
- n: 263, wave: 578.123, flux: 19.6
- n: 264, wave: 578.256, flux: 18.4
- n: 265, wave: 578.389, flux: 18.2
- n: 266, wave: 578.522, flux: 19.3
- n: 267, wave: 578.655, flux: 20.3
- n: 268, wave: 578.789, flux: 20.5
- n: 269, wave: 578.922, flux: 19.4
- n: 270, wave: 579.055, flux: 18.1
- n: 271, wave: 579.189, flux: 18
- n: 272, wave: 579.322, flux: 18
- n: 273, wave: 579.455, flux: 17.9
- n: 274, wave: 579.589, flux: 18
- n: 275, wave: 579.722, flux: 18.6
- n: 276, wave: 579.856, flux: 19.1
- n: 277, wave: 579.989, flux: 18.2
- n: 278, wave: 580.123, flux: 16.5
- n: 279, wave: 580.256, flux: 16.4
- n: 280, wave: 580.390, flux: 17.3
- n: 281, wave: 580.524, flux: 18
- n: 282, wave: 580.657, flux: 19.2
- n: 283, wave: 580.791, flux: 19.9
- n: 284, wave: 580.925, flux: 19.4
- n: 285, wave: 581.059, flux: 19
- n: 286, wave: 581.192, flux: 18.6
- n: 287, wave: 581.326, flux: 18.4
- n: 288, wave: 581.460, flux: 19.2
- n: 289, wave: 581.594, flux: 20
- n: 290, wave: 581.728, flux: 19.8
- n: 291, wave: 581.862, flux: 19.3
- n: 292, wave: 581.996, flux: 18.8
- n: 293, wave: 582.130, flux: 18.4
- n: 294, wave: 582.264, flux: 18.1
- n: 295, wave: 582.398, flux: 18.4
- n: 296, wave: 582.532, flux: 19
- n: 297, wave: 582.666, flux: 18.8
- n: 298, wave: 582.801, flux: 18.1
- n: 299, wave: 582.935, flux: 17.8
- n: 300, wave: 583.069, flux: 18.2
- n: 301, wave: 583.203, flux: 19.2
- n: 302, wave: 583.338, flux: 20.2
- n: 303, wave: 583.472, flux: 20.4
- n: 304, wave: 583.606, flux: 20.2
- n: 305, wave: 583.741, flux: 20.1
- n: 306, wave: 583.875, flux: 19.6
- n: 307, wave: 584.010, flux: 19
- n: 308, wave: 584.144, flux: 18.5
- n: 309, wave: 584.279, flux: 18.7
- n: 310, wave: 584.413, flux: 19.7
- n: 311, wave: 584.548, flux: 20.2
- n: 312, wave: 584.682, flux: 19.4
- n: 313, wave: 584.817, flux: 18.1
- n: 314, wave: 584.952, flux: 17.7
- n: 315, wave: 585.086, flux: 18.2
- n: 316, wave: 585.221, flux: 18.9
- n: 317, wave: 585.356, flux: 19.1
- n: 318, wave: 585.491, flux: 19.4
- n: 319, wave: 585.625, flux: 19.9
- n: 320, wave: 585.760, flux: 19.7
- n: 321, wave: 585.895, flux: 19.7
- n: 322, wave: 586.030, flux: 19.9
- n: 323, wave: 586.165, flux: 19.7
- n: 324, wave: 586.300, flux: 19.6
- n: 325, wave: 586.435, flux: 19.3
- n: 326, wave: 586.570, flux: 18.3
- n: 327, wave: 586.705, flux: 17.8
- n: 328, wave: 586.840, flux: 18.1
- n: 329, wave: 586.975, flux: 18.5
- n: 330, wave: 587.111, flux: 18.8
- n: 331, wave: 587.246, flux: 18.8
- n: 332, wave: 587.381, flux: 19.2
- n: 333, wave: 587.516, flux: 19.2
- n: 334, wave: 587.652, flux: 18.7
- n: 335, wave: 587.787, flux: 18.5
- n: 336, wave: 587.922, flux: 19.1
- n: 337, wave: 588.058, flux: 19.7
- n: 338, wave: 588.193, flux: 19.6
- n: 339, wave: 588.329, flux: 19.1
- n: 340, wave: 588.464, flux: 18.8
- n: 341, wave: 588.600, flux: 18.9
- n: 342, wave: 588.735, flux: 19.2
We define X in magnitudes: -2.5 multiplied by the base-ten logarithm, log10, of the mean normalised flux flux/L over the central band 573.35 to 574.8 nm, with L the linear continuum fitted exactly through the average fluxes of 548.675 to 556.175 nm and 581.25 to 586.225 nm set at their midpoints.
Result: 0.13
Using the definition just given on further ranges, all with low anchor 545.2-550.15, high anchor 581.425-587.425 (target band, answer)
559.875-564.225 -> 0.17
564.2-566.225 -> 0.14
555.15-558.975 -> 0.17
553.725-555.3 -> 0.16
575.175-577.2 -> 0.08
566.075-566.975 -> 0.11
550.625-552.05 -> 0.15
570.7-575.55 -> 0.11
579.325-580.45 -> 0.13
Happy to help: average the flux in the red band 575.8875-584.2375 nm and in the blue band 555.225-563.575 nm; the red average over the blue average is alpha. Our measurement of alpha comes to 0.92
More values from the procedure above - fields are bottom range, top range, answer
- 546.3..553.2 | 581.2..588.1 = 0.78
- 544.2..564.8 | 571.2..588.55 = 0.83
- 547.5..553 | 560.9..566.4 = 0.85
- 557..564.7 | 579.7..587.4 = 0.92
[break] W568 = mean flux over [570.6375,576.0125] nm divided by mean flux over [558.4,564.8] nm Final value 0.9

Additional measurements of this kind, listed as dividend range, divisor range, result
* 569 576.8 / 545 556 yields 0.81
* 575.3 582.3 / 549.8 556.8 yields 0.86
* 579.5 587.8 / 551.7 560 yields 0.88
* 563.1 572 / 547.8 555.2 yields 0.88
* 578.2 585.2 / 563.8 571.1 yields 0.92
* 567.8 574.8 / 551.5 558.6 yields 0.91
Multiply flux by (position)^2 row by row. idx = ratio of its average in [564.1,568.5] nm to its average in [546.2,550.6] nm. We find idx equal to 0.9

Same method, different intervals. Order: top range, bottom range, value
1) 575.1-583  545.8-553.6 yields 0.85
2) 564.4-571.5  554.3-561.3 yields 1.02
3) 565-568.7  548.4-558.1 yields 0.96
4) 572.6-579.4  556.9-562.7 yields 0.98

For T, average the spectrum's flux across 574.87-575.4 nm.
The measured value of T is 17.5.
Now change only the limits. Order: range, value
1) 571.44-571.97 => 20.7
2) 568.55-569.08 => 18.3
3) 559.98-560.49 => 21.1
